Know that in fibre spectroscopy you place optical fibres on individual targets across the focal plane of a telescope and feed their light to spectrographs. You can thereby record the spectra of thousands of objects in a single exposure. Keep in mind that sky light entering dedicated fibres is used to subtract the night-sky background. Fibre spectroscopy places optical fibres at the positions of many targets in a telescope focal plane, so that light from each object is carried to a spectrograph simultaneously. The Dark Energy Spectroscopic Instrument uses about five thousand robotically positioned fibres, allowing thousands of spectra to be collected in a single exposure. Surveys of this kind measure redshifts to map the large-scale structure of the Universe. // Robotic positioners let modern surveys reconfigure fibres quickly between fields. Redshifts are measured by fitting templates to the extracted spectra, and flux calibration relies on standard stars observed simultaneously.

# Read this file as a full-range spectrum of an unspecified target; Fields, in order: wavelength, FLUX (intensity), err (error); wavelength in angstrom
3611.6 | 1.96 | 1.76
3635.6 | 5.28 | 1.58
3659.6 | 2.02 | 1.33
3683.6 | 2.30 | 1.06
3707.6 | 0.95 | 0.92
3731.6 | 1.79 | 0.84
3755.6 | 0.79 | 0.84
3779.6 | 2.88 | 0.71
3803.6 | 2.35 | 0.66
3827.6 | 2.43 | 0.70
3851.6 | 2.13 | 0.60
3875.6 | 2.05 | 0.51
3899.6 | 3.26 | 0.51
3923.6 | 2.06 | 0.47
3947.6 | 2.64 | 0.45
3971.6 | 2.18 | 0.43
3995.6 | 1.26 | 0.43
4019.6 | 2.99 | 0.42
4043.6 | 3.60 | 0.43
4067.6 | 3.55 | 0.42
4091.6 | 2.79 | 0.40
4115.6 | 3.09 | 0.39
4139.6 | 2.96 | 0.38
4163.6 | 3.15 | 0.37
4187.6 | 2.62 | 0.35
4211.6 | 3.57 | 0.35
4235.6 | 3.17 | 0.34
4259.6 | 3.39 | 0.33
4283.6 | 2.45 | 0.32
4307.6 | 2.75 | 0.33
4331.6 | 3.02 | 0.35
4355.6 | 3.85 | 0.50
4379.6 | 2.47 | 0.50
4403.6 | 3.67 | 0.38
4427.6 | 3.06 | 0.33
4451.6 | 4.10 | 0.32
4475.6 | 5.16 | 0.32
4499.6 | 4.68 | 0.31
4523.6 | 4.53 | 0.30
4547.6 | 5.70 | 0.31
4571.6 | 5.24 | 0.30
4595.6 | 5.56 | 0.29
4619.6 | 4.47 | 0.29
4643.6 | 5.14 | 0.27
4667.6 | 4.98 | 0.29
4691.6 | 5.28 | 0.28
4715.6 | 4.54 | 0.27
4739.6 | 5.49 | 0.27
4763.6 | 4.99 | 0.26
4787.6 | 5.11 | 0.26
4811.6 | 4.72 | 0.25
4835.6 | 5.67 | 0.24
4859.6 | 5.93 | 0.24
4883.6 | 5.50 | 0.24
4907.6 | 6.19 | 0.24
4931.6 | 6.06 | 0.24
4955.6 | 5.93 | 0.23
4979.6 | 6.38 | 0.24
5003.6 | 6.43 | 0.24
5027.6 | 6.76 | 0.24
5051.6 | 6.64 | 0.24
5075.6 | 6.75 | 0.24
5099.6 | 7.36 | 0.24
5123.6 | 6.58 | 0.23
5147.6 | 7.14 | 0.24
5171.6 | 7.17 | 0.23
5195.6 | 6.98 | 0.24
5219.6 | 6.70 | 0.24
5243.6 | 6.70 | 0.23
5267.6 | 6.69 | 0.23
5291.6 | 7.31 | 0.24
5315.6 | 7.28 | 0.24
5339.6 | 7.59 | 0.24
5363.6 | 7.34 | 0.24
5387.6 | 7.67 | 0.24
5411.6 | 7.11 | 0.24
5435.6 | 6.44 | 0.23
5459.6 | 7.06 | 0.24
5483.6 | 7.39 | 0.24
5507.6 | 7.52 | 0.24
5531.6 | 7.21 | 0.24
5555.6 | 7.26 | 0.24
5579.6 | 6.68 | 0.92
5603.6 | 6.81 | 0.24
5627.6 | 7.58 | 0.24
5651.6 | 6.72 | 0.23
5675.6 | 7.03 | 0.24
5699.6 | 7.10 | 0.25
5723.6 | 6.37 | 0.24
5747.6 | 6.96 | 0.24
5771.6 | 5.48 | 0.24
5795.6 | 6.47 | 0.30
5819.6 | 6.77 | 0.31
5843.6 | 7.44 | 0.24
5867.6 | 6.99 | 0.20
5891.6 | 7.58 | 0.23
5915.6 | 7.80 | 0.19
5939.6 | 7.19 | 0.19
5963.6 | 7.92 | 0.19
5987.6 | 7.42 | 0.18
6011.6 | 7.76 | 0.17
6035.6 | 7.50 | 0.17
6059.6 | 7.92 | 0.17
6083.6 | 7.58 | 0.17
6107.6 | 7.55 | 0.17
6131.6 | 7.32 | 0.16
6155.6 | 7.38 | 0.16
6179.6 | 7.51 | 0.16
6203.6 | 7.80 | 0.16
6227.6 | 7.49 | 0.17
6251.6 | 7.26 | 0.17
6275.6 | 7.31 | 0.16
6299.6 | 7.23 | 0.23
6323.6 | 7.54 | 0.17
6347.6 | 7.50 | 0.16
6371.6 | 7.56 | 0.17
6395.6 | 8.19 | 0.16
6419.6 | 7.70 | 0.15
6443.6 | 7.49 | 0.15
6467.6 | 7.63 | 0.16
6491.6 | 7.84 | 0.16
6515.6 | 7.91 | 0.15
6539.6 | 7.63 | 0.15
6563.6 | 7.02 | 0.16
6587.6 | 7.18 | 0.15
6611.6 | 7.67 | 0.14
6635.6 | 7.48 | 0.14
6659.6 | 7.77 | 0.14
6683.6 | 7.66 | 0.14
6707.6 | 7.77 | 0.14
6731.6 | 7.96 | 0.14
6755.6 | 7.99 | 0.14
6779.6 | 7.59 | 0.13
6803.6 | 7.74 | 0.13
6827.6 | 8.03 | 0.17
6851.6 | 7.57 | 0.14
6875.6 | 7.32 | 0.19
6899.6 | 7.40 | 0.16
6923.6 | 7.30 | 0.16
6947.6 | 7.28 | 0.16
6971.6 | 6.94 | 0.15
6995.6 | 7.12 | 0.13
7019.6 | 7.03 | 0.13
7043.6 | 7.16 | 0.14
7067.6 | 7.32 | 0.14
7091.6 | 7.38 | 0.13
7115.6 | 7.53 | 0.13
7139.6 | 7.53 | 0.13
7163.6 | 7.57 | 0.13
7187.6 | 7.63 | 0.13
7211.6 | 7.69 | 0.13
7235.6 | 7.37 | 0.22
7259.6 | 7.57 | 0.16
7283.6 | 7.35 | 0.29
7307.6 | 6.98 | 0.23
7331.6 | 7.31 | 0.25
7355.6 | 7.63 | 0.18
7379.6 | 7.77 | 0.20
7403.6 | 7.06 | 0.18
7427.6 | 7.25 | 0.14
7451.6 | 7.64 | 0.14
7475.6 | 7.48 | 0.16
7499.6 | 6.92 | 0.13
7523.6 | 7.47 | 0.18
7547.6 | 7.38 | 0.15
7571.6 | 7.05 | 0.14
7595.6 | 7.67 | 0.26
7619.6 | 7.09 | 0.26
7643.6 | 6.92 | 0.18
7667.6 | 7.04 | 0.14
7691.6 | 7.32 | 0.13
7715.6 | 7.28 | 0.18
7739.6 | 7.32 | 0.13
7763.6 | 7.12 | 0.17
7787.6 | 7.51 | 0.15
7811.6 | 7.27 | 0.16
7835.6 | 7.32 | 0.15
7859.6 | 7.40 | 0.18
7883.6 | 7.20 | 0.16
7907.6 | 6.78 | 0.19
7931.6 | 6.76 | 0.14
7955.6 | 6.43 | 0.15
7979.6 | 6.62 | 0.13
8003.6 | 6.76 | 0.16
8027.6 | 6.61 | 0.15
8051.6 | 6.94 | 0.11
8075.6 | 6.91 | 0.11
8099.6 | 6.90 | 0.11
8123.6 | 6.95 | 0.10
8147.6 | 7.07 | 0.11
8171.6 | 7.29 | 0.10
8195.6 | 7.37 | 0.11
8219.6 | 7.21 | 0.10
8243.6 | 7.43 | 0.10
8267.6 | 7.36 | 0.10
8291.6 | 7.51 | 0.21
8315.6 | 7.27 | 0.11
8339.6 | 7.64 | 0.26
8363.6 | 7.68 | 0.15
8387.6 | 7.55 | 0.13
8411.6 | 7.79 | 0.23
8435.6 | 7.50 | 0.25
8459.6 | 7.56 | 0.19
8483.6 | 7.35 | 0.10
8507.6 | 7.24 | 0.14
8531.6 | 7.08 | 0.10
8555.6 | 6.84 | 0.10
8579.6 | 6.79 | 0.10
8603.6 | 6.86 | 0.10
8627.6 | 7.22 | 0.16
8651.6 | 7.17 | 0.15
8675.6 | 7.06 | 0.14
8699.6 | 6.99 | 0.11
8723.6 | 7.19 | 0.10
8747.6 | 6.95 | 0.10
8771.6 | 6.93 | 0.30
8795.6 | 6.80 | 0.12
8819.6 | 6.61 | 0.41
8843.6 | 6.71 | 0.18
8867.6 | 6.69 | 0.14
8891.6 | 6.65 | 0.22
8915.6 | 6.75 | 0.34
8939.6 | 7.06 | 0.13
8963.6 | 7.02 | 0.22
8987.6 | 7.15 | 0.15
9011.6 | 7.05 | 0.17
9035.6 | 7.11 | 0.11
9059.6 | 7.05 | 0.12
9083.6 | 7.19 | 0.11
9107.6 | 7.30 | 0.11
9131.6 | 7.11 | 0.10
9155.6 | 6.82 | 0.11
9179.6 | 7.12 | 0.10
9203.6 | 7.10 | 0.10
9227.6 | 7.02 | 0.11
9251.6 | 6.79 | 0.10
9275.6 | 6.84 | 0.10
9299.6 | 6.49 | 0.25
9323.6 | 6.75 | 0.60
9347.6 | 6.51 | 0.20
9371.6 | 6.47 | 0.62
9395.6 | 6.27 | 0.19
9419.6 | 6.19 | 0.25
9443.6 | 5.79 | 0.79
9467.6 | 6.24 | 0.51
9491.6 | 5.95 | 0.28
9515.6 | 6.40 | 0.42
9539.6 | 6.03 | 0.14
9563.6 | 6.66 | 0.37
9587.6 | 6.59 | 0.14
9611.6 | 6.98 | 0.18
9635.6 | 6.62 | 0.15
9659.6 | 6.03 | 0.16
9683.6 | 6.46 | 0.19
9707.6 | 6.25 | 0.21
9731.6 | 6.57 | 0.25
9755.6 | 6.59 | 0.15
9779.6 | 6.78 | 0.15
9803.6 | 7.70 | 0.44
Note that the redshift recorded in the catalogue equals 0.12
